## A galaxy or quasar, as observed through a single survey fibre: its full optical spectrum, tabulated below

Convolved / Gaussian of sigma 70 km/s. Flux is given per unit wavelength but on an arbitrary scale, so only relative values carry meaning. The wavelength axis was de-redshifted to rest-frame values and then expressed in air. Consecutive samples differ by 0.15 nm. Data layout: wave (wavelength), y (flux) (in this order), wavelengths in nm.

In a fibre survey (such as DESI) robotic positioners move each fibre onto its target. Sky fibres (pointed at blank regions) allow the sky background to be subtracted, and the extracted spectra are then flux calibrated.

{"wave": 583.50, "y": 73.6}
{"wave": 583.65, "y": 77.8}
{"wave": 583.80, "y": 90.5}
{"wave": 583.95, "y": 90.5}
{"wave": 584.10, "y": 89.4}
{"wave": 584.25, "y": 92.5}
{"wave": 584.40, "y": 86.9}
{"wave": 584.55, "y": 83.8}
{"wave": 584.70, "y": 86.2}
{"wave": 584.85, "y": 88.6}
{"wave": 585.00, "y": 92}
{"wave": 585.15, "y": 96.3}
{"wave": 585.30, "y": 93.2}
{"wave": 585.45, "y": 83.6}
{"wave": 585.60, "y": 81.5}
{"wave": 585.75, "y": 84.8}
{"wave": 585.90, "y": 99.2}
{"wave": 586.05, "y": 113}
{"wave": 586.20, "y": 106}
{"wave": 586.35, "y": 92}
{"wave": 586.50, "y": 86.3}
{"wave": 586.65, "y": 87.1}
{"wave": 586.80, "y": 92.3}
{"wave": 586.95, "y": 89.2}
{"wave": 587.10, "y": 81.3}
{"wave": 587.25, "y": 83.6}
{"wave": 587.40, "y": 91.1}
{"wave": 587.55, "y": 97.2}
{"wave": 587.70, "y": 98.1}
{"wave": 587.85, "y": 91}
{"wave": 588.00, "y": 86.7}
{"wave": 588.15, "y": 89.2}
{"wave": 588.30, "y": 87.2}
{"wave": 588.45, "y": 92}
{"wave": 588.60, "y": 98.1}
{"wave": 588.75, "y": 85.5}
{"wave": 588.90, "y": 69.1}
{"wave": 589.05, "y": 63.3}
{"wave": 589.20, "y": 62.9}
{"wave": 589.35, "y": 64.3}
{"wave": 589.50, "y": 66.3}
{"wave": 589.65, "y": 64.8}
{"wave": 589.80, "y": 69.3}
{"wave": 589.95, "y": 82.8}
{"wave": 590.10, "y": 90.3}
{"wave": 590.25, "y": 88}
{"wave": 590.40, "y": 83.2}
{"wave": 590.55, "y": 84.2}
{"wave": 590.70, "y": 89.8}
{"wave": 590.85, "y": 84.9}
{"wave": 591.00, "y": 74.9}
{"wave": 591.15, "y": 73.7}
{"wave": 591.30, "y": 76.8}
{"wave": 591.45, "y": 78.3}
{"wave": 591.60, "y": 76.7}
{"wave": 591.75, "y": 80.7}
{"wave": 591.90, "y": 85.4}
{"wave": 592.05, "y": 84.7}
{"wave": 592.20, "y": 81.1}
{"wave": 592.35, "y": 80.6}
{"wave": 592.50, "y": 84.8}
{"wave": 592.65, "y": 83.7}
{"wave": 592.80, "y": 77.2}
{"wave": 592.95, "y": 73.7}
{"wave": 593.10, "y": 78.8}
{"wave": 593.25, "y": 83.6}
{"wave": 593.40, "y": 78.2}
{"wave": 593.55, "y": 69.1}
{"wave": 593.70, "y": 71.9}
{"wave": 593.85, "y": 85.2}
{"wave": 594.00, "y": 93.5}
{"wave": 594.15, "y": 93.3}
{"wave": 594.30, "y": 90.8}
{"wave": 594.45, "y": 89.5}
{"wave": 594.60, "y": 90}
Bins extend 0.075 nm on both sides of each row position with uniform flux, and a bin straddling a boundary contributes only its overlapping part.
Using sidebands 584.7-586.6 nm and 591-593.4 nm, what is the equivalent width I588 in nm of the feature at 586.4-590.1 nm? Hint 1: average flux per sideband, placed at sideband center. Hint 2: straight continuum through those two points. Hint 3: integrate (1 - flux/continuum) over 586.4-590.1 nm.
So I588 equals 0.21 nm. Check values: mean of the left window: 92.7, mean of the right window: 79.8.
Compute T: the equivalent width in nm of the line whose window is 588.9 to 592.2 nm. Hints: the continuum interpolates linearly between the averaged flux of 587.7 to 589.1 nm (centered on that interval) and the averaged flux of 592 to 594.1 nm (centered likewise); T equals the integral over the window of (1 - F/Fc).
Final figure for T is 0.237 nm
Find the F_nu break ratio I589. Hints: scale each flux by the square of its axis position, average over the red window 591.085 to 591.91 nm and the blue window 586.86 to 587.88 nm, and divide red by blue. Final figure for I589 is 0.9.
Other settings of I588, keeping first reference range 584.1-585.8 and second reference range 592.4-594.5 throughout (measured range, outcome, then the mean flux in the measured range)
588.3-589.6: 0.15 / 75.7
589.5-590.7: 0.06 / 80.1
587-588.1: -0.04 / 89.8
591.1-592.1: 0.05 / 79.5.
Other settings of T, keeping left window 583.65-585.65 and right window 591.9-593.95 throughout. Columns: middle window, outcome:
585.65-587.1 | -0.11 nm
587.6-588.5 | -0.06 nm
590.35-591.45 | 0.02 nm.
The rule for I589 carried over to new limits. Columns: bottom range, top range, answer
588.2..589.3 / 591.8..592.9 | 1.05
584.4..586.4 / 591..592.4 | 0.88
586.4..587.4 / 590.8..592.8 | 0.94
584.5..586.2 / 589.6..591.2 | 0.90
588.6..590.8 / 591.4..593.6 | 1.05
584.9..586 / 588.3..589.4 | 0.87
